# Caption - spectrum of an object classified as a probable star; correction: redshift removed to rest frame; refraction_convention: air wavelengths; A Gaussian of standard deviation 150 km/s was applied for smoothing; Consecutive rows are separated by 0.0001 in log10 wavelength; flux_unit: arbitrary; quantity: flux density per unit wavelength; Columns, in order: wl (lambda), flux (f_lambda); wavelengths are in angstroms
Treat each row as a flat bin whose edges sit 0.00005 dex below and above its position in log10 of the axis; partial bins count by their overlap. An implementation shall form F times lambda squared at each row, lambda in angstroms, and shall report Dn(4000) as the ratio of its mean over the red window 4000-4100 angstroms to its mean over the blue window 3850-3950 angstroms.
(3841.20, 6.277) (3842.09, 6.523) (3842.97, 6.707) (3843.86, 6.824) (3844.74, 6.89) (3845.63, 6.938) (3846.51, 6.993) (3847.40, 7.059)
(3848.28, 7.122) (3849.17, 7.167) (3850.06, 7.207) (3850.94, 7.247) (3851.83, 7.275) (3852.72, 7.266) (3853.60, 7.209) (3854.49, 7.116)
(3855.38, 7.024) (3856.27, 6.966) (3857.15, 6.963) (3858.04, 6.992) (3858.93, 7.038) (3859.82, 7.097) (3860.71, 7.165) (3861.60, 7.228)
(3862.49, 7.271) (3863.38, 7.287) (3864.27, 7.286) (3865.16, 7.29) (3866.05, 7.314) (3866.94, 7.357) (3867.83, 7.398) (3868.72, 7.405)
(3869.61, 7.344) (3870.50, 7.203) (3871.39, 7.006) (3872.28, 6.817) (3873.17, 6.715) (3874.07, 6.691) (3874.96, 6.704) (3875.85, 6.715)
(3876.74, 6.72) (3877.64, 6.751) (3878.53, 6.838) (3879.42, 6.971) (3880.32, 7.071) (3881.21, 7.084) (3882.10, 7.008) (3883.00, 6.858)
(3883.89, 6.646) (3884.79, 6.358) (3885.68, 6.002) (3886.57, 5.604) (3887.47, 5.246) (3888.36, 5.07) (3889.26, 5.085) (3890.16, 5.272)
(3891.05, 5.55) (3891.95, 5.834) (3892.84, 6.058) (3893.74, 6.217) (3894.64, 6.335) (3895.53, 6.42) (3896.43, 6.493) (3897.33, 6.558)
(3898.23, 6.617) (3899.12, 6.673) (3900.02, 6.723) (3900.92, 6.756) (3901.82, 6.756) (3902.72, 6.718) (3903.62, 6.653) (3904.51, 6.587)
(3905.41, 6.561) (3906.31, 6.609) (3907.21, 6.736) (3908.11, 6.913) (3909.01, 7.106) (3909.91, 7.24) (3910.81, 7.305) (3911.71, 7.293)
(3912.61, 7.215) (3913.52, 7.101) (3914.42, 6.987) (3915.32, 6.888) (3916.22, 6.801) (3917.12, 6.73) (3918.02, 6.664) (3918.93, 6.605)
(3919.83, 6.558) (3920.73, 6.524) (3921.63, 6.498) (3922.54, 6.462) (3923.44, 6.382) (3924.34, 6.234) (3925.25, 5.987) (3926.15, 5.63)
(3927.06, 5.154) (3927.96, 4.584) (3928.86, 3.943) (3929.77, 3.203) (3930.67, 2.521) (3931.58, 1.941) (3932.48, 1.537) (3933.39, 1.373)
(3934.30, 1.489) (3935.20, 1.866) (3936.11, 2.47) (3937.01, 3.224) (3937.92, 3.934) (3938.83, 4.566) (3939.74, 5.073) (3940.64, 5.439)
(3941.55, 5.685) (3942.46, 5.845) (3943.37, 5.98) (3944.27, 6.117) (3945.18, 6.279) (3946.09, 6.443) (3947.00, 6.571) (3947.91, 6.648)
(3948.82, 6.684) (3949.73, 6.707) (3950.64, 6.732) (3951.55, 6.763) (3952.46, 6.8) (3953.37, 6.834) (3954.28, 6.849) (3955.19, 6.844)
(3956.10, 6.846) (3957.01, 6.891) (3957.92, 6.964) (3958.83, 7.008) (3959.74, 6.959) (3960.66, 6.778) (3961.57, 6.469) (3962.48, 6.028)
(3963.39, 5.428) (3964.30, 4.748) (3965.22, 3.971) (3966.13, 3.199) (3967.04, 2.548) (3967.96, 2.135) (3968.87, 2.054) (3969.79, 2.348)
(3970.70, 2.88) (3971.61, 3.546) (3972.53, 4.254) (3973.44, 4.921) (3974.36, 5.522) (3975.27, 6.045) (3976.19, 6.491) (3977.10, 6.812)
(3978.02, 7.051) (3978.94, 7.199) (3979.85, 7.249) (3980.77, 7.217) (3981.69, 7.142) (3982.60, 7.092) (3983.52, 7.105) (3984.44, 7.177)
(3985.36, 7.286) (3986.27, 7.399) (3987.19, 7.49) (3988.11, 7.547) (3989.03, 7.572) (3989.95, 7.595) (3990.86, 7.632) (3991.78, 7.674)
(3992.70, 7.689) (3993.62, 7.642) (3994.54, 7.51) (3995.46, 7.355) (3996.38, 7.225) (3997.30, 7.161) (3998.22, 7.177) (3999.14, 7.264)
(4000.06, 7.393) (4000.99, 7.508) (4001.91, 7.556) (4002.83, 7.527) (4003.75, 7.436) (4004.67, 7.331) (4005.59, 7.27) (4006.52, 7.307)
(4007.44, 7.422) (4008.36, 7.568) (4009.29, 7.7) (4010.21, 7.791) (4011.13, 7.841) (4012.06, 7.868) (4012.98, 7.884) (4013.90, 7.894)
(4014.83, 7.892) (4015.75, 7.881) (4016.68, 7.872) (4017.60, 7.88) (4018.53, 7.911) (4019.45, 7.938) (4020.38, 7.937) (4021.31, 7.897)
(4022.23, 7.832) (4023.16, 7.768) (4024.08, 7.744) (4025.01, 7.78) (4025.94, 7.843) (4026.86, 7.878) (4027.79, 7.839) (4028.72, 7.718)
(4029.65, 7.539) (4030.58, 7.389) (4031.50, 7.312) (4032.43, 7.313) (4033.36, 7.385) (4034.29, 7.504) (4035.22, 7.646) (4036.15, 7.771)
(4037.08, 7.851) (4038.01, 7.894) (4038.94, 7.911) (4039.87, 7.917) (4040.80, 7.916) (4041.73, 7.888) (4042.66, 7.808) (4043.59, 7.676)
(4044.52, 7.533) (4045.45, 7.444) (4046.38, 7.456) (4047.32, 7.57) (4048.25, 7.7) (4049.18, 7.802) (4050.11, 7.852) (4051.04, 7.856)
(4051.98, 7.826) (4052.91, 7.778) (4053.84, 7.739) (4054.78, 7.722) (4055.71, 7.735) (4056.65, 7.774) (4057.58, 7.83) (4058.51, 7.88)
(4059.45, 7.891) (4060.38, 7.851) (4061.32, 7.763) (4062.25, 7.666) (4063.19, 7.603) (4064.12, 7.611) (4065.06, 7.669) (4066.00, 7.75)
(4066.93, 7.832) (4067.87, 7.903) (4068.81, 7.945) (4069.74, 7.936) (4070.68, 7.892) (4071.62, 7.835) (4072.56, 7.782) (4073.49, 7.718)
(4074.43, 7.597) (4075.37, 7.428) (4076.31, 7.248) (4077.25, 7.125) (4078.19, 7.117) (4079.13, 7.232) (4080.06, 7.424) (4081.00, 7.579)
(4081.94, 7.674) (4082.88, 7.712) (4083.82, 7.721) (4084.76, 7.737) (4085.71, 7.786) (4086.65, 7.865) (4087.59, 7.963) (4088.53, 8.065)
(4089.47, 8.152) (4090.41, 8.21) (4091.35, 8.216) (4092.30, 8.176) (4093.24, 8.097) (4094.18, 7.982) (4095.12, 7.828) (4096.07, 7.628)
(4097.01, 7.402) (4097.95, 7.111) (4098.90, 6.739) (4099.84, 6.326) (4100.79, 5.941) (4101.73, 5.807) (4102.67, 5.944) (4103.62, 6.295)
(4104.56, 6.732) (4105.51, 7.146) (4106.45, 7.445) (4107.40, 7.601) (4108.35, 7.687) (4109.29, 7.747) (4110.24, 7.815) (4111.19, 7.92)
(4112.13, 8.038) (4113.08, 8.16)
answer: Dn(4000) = 1.35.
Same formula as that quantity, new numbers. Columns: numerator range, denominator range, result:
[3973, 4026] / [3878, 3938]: 1.34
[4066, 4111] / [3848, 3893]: 1.23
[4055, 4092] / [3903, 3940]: 1.55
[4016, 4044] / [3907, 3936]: 1.51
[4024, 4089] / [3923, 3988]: 1.50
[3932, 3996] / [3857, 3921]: 0.89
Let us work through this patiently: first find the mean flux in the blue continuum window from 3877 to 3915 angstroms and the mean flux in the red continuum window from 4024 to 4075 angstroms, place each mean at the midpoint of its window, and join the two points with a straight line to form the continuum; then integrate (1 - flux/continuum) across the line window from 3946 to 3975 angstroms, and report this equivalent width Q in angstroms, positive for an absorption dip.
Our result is 6.4 angstroms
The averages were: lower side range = 6.52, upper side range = 7.73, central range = 5.47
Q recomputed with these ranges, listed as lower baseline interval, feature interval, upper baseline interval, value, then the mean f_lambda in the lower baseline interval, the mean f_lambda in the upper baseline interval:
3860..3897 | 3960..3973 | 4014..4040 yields 5.73 angstroms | 6.63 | 7.75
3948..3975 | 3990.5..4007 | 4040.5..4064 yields -2.79 angstroms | 5.39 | 7.74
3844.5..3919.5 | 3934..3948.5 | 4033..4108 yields 4.40 angstroms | 6.78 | 7.59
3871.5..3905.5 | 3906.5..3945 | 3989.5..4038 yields 8.06 angstroms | 6.42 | 7.63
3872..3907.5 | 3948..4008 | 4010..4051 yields 6.83 angstroms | 6.42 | 7.75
